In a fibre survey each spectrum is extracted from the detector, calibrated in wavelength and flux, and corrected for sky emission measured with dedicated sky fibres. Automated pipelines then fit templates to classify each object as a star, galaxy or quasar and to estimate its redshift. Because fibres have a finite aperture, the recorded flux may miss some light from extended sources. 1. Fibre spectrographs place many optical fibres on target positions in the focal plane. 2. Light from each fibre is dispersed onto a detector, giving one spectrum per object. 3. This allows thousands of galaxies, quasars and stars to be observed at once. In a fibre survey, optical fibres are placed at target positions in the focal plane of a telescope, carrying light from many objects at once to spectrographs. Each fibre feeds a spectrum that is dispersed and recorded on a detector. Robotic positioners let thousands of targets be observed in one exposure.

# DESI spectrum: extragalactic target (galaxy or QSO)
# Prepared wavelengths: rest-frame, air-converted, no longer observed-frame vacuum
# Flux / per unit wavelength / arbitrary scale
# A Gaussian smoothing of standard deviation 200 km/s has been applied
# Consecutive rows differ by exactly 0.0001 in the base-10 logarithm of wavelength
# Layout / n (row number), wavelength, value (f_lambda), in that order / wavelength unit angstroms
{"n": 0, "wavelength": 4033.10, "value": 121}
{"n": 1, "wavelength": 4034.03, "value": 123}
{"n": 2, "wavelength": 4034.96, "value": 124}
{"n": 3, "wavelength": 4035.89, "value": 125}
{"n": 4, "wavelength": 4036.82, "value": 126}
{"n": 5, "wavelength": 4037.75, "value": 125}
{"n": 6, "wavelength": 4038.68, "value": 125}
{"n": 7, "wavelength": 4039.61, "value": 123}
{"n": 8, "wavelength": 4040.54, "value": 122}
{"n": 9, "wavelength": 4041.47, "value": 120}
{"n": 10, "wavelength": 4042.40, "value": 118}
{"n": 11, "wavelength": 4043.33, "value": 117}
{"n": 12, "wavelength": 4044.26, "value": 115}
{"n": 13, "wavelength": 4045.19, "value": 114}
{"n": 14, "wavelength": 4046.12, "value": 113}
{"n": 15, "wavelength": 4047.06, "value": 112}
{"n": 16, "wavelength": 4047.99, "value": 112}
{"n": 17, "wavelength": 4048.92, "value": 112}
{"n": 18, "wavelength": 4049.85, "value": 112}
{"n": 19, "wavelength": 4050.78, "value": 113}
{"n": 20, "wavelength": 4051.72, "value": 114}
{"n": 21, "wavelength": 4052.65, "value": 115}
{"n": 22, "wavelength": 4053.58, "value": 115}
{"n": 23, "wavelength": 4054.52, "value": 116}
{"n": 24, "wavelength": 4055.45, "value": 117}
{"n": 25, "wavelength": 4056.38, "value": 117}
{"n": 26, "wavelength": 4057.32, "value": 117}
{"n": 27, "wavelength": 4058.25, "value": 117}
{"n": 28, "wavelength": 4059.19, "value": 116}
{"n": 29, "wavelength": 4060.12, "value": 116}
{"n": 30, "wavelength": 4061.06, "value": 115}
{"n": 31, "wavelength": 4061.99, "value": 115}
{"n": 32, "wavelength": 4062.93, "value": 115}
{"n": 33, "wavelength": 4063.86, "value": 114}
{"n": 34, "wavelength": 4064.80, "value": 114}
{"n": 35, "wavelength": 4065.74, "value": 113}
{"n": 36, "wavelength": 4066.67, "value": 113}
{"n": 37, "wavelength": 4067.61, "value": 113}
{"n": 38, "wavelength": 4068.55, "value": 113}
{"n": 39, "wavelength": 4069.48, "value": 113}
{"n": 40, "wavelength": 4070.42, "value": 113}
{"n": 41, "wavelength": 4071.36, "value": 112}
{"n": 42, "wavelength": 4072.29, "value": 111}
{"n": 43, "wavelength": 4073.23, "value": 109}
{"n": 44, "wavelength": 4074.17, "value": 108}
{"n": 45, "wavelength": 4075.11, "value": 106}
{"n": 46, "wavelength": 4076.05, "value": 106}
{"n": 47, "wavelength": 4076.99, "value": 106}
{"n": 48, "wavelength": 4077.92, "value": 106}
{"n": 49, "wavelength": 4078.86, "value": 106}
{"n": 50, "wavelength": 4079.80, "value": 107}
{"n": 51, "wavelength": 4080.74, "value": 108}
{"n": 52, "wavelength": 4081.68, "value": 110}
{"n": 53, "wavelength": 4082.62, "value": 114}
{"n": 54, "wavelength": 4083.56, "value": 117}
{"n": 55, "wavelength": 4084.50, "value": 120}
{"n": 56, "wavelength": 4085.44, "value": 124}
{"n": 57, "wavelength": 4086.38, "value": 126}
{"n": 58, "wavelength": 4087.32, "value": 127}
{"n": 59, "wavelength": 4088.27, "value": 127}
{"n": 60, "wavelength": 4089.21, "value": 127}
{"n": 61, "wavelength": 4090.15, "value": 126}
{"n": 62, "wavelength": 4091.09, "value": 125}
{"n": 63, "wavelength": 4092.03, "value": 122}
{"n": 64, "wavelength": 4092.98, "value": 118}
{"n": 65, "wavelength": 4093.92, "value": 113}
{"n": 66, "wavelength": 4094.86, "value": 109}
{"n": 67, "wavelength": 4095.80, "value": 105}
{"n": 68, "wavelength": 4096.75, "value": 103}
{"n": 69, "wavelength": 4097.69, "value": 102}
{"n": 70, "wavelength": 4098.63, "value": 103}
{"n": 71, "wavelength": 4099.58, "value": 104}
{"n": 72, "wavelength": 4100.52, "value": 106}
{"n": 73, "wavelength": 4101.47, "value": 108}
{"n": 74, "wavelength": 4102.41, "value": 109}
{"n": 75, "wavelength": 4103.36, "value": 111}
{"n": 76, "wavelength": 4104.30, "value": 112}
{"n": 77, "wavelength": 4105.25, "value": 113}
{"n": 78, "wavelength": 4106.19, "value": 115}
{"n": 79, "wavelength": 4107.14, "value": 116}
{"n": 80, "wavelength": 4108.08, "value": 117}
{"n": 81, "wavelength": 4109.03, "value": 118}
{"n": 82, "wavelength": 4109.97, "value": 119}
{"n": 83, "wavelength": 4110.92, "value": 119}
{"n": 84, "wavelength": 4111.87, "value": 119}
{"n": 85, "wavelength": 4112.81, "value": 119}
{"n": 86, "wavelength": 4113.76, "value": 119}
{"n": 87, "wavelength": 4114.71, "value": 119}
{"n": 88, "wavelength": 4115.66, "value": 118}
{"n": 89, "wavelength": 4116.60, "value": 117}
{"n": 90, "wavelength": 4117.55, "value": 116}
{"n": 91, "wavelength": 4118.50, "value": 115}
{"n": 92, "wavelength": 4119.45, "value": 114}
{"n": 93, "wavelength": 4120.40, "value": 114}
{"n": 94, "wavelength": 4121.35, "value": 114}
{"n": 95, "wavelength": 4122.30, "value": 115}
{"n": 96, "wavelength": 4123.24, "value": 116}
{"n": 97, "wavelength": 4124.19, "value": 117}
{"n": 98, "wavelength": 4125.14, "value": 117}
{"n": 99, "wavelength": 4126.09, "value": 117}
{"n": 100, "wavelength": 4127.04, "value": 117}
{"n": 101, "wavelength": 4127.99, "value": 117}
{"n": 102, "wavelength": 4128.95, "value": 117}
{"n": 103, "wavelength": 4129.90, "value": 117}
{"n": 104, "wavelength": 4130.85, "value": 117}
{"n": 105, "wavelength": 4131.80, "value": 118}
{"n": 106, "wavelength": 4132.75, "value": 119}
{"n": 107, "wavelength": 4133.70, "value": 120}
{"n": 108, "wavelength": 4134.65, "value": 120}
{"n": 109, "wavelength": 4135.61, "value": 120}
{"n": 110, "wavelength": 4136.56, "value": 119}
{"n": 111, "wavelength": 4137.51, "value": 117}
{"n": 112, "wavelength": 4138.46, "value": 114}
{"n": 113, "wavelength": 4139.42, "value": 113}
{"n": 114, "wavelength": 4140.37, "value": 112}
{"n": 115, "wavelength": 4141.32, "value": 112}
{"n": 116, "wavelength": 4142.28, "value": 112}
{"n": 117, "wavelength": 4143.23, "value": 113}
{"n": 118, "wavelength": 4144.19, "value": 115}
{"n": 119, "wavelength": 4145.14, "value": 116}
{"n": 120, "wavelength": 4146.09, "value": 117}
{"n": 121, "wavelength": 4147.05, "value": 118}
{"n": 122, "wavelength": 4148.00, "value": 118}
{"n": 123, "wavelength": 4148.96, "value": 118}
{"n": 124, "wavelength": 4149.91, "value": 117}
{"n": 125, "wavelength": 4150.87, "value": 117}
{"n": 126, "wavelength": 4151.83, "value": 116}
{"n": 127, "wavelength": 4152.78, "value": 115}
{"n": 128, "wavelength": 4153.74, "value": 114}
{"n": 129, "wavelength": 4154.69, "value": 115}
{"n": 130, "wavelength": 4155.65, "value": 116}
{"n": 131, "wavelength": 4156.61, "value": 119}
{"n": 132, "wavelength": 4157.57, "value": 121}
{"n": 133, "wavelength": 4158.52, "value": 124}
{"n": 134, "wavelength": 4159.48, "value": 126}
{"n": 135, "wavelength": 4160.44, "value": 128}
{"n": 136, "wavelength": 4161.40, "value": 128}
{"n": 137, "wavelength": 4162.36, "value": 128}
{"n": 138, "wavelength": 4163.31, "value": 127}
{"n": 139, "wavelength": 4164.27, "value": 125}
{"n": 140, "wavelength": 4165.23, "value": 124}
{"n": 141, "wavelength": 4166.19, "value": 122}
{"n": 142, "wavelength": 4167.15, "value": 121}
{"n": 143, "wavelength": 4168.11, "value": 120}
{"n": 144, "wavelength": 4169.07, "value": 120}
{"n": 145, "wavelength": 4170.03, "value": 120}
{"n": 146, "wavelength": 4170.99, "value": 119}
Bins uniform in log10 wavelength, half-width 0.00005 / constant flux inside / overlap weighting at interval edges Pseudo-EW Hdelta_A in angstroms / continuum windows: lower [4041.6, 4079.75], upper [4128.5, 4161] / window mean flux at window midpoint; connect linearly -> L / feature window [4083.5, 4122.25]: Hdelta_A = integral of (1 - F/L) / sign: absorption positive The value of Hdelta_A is -0.18 angstroms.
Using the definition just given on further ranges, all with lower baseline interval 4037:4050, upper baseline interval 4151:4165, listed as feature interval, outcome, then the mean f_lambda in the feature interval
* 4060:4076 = 0.8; 112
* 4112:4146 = 1.2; 116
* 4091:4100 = 0.7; 110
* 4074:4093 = 0.5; 116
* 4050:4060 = 0.2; 116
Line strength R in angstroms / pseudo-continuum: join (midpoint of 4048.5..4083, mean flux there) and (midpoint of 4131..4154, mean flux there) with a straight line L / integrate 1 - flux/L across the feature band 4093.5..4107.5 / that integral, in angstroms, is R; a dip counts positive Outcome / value 0.7 angstroms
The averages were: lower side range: 112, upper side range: 116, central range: 109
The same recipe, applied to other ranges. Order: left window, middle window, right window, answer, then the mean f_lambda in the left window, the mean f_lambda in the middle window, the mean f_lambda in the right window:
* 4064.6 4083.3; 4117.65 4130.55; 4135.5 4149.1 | -0.22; 110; 116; 115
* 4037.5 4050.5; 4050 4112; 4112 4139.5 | 1.71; 117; 114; 117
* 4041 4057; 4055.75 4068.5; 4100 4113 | -0.03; 115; 115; 114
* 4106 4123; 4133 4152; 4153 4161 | 0.45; 117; 116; 120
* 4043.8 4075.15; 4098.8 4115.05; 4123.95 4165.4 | 0.31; 114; 114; 118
